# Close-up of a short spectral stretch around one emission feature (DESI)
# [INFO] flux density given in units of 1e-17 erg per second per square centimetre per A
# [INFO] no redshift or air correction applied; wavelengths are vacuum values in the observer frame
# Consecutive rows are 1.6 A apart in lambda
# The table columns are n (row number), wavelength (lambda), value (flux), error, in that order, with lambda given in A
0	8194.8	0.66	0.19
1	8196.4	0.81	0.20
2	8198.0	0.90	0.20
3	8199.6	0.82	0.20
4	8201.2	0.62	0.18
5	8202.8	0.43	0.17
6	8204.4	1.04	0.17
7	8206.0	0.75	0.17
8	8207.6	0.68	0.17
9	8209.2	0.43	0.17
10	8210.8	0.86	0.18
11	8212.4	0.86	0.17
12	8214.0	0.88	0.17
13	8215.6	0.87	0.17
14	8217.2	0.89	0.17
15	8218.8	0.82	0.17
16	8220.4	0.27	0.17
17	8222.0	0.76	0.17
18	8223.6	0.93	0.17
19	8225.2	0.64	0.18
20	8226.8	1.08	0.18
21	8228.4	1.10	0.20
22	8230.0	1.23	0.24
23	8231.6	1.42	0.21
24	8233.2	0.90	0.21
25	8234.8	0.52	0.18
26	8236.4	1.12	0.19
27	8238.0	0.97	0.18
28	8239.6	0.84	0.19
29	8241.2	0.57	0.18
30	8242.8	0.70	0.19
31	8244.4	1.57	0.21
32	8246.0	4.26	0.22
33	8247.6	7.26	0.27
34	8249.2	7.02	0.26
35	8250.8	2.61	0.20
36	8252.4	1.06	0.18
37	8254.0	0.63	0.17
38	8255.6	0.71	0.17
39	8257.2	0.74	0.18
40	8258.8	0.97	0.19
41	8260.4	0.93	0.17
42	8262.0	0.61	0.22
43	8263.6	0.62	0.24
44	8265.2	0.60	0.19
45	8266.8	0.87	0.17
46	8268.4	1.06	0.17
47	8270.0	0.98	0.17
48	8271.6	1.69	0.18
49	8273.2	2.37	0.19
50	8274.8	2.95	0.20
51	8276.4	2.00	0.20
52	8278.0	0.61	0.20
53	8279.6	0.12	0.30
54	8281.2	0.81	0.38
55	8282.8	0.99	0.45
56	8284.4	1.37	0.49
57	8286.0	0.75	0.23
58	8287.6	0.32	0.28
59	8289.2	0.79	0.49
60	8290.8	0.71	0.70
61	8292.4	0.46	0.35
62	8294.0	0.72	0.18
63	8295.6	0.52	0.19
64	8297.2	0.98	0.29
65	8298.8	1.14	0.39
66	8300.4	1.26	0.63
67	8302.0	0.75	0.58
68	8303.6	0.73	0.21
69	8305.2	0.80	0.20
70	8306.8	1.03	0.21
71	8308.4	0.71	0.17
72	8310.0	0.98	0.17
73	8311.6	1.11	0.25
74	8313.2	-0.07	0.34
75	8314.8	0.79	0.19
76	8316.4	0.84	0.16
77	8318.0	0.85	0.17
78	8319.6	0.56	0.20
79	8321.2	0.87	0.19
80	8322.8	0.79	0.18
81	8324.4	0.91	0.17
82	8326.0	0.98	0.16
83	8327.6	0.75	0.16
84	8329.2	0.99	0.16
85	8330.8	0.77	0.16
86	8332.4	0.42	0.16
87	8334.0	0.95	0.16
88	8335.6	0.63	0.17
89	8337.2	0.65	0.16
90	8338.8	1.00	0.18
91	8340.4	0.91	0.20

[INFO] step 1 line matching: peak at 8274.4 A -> [N II] 6583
